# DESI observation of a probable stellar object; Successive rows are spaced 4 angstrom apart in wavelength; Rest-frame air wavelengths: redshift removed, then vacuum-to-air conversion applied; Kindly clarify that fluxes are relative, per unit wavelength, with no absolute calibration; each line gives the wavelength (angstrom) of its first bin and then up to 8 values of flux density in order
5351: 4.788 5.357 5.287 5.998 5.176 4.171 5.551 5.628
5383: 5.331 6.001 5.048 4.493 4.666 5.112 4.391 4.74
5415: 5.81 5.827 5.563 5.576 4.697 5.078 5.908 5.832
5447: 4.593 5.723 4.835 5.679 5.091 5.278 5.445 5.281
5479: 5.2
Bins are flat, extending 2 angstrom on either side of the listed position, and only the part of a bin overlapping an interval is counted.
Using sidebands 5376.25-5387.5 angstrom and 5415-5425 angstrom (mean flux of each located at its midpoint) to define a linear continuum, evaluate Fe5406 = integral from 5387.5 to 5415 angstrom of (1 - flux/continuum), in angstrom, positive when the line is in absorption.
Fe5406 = 3.7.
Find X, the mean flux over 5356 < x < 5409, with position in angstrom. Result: 5.15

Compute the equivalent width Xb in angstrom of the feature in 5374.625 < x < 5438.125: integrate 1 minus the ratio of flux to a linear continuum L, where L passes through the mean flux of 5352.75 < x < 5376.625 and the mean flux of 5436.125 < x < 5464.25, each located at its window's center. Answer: 1.0 angstrom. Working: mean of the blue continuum 5.25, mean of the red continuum 5.38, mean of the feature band 5.22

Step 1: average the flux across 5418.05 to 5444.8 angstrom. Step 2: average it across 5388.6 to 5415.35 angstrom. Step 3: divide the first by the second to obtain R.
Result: 1.1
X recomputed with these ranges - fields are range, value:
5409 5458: 5.36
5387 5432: 5.13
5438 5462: 5.39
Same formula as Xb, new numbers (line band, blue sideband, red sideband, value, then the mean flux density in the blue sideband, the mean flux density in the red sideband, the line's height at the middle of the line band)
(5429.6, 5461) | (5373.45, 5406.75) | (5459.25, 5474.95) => -0.15 angstrom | 5.18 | 5.32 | 5.28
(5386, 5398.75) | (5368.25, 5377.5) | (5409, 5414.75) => -0.13 angstrom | 4.93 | 5.07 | 5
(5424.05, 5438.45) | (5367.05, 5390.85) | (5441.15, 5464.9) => 0.18 angstrom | 5.3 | 5.29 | 5.29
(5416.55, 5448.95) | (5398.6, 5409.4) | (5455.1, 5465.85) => -2.49 angstrom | 4.73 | 5.28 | 5.01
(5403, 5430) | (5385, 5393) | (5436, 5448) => 1.10 angstrom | 5.52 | 5.48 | 5.5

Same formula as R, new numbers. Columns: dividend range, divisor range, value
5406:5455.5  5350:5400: 1.02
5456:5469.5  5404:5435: 1.02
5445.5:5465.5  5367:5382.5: 1.01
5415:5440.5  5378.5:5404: 1.06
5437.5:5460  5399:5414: 1.12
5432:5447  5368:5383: 1.05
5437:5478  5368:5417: 1.06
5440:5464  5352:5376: 1.02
